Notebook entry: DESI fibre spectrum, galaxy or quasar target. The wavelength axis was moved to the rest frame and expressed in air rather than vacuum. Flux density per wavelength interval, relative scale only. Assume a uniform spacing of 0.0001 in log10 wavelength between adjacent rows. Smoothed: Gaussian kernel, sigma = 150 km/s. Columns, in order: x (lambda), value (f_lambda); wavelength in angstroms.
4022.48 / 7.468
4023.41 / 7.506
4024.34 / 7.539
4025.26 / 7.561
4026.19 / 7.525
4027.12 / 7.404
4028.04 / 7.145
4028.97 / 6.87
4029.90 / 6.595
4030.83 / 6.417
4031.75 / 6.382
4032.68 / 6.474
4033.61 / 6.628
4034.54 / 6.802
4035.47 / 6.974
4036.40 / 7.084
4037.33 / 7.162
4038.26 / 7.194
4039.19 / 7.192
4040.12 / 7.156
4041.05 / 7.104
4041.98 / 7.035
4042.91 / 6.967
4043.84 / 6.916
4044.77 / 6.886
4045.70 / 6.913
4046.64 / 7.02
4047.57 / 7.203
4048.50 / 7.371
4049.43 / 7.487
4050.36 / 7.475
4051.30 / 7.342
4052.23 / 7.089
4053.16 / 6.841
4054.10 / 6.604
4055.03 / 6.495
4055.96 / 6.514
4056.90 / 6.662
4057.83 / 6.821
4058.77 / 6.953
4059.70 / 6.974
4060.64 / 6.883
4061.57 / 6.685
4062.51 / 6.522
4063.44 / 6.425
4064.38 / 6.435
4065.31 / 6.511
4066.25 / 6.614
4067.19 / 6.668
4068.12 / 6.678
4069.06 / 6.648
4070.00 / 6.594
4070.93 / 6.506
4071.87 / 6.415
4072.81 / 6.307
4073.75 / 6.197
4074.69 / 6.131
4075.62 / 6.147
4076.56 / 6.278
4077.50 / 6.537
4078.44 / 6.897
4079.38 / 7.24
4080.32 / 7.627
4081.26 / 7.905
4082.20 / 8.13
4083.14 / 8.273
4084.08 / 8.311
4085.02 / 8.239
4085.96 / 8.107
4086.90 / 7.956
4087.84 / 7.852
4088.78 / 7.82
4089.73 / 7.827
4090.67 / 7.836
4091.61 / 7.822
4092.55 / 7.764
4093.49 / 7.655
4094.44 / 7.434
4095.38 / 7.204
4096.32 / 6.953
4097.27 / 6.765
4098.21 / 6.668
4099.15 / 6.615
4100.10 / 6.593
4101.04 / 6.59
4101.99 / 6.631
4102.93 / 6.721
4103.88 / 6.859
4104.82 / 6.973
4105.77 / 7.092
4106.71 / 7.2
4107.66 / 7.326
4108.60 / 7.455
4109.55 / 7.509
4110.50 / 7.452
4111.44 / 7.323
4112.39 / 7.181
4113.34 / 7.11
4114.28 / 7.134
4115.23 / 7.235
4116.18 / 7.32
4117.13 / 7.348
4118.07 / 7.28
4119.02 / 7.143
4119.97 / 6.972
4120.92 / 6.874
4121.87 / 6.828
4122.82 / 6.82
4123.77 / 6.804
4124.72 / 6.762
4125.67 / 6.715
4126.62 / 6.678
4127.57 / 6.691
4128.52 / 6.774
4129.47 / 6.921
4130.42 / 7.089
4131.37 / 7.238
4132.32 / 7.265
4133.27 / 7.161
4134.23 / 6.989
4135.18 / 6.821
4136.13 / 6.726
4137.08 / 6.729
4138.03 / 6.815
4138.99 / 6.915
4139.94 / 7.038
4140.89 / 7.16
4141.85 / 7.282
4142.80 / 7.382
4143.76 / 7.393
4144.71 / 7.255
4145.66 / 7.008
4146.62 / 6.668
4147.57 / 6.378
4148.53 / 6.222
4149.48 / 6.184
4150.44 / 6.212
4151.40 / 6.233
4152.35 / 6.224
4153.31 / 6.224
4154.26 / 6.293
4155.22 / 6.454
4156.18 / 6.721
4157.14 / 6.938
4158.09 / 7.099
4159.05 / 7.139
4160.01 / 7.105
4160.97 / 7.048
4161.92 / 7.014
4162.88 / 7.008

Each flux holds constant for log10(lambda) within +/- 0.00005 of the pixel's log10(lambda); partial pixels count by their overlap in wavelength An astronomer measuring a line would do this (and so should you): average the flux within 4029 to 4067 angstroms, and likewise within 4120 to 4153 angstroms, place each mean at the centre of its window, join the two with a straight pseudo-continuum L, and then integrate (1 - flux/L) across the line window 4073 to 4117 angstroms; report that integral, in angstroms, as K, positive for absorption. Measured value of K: -2.61 angstroms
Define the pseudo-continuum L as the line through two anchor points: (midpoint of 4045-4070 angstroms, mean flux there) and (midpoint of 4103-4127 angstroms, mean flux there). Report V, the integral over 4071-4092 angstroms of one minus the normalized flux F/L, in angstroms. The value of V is -1.2 angstroms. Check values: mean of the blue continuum 6.83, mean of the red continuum 7.09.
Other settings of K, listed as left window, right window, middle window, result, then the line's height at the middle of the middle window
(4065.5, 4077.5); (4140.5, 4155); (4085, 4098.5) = -2.26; 6.5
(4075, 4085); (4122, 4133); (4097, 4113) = 0.25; 7.11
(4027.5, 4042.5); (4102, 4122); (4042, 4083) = 0.86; 6.99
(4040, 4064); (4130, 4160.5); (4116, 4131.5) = -0.22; 6.85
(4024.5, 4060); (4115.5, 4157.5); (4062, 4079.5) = 1.12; 6.94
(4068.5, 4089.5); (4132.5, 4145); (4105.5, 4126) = -0.08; 7.11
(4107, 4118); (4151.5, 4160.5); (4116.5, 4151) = 0.45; 7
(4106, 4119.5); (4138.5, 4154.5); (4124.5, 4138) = 0.15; 6.97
